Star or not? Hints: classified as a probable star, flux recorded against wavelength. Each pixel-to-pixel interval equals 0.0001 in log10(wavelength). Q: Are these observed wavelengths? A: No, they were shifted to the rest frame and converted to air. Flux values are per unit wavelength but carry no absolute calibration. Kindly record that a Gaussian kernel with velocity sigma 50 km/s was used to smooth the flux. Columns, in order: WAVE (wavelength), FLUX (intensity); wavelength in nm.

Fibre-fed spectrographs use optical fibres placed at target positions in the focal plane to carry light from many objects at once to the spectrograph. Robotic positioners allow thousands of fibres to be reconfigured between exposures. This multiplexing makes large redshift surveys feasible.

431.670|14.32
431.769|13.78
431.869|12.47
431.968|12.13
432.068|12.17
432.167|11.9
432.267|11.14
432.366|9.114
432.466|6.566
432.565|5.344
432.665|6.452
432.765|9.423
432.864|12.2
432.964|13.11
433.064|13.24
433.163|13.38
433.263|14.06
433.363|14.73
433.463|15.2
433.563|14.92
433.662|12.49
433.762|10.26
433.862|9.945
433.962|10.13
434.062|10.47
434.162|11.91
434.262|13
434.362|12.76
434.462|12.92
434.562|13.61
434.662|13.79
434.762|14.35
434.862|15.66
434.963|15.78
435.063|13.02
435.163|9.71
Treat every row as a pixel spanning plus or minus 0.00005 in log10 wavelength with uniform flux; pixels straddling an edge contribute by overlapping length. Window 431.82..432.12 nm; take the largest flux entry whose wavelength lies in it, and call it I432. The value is 12.47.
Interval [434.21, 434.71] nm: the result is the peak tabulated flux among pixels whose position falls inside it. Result 13.79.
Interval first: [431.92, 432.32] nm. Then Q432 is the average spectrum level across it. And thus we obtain 11.8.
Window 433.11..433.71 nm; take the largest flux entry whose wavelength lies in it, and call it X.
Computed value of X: 15.2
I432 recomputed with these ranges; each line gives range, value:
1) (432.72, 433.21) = 13.38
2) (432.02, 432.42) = 12.17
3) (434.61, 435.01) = 15.78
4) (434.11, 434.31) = 13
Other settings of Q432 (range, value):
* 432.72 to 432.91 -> 10.9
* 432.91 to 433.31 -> 13.4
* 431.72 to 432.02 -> 12.8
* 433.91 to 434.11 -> 10.3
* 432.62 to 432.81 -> 7.92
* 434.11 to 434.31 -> 12.4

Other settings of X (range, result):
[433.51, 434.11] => 14.92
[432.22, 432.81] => 11.14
